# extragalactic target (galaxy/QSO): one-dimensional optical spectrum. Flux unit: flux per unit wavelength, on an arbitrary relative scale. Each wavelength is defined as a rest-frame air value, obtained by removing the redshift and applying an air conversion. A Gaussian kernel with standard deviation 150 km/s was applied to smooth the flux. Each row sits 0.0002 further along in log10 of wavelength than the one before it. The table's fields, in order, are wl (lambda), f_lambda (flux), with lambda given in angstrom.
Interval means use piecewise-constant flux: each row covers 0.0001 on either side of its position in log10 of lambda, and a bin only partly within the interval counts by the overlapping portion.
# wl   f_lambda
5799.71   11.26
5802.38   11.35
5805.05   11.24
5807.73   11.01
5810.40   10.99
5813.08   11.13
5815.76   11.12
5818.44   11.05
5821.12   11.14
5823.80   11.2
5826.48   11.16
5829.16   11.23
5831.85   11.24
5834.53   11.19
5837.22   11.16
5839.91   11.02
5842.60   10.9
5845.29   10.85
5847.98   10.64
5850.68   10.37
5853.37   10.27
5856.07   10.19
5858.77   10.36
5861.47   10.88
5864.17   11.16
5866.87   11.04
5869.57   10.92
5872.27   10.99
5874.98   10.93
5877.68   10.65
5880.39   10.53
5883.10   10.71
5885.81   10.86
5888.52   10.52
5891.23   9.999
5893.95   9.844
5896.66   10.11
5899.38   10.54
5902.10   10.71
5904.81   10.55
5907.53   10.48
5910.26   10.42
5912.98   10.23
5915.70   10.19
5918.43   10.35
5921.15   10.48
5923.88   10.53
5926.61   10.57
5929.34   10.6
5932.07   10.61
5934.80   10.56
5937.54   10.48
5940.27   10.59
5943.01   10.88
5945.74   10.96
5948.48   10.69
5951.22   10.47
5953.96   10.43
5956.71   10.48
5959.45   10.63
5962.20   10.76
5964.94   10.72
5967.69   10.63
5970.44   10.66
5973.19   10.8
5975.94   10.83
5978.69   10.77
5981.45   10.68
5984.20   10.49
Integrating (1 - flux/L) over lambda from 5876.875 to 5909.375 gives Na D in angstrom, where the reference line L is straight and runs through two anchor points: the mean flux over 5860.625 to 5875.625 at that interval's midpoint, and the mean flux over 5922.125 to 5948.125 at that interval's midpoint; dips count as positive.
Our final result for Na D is 1.2 angstrom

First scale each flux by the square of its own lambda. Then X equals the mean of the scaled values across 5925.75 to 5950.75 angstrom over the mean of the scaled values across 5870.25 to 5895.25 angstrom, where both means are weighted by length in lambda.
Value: 1.03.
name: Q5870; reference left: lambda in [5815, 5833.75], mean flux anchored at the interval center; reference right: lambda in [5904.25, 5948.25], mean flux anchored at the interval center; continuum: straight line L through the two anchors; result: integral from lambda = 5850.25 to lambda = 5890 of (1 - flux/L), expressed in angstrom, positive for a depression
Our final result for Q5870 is 0.7 angstrom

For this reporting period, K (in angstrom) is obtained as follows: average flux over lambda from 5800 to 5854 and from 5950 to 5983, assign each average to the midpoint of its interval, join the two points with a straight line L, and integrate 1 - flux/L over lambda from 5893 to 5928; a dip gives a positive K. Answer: 1.3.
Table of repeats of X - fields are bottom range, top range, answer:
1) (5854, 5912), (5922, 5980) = 1.03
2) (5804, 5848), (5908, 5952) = 0.98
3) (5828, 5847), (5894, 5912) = 0.96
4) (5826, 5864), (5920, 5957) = 1.01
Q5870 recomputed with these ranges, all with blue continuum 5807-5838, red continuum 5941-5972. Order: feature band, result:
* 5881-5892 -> 0.36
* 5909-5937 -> 0.85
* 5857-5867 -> 0.17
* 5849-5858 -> 0.60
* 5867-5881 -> 0.15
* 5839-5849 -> 0.19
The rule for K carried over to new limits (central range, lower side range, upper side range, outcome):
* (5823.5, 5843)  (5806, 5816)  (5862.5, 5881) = -0.3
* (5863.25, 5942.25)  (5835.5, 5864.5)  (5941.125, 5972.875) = 0.9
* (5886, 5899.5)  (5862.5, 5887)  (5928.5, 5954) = 0.7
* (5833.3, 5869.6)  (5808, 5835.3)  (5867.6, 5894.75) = 0.3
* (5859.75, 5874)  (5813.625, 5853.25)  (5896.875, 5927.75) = -0.3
